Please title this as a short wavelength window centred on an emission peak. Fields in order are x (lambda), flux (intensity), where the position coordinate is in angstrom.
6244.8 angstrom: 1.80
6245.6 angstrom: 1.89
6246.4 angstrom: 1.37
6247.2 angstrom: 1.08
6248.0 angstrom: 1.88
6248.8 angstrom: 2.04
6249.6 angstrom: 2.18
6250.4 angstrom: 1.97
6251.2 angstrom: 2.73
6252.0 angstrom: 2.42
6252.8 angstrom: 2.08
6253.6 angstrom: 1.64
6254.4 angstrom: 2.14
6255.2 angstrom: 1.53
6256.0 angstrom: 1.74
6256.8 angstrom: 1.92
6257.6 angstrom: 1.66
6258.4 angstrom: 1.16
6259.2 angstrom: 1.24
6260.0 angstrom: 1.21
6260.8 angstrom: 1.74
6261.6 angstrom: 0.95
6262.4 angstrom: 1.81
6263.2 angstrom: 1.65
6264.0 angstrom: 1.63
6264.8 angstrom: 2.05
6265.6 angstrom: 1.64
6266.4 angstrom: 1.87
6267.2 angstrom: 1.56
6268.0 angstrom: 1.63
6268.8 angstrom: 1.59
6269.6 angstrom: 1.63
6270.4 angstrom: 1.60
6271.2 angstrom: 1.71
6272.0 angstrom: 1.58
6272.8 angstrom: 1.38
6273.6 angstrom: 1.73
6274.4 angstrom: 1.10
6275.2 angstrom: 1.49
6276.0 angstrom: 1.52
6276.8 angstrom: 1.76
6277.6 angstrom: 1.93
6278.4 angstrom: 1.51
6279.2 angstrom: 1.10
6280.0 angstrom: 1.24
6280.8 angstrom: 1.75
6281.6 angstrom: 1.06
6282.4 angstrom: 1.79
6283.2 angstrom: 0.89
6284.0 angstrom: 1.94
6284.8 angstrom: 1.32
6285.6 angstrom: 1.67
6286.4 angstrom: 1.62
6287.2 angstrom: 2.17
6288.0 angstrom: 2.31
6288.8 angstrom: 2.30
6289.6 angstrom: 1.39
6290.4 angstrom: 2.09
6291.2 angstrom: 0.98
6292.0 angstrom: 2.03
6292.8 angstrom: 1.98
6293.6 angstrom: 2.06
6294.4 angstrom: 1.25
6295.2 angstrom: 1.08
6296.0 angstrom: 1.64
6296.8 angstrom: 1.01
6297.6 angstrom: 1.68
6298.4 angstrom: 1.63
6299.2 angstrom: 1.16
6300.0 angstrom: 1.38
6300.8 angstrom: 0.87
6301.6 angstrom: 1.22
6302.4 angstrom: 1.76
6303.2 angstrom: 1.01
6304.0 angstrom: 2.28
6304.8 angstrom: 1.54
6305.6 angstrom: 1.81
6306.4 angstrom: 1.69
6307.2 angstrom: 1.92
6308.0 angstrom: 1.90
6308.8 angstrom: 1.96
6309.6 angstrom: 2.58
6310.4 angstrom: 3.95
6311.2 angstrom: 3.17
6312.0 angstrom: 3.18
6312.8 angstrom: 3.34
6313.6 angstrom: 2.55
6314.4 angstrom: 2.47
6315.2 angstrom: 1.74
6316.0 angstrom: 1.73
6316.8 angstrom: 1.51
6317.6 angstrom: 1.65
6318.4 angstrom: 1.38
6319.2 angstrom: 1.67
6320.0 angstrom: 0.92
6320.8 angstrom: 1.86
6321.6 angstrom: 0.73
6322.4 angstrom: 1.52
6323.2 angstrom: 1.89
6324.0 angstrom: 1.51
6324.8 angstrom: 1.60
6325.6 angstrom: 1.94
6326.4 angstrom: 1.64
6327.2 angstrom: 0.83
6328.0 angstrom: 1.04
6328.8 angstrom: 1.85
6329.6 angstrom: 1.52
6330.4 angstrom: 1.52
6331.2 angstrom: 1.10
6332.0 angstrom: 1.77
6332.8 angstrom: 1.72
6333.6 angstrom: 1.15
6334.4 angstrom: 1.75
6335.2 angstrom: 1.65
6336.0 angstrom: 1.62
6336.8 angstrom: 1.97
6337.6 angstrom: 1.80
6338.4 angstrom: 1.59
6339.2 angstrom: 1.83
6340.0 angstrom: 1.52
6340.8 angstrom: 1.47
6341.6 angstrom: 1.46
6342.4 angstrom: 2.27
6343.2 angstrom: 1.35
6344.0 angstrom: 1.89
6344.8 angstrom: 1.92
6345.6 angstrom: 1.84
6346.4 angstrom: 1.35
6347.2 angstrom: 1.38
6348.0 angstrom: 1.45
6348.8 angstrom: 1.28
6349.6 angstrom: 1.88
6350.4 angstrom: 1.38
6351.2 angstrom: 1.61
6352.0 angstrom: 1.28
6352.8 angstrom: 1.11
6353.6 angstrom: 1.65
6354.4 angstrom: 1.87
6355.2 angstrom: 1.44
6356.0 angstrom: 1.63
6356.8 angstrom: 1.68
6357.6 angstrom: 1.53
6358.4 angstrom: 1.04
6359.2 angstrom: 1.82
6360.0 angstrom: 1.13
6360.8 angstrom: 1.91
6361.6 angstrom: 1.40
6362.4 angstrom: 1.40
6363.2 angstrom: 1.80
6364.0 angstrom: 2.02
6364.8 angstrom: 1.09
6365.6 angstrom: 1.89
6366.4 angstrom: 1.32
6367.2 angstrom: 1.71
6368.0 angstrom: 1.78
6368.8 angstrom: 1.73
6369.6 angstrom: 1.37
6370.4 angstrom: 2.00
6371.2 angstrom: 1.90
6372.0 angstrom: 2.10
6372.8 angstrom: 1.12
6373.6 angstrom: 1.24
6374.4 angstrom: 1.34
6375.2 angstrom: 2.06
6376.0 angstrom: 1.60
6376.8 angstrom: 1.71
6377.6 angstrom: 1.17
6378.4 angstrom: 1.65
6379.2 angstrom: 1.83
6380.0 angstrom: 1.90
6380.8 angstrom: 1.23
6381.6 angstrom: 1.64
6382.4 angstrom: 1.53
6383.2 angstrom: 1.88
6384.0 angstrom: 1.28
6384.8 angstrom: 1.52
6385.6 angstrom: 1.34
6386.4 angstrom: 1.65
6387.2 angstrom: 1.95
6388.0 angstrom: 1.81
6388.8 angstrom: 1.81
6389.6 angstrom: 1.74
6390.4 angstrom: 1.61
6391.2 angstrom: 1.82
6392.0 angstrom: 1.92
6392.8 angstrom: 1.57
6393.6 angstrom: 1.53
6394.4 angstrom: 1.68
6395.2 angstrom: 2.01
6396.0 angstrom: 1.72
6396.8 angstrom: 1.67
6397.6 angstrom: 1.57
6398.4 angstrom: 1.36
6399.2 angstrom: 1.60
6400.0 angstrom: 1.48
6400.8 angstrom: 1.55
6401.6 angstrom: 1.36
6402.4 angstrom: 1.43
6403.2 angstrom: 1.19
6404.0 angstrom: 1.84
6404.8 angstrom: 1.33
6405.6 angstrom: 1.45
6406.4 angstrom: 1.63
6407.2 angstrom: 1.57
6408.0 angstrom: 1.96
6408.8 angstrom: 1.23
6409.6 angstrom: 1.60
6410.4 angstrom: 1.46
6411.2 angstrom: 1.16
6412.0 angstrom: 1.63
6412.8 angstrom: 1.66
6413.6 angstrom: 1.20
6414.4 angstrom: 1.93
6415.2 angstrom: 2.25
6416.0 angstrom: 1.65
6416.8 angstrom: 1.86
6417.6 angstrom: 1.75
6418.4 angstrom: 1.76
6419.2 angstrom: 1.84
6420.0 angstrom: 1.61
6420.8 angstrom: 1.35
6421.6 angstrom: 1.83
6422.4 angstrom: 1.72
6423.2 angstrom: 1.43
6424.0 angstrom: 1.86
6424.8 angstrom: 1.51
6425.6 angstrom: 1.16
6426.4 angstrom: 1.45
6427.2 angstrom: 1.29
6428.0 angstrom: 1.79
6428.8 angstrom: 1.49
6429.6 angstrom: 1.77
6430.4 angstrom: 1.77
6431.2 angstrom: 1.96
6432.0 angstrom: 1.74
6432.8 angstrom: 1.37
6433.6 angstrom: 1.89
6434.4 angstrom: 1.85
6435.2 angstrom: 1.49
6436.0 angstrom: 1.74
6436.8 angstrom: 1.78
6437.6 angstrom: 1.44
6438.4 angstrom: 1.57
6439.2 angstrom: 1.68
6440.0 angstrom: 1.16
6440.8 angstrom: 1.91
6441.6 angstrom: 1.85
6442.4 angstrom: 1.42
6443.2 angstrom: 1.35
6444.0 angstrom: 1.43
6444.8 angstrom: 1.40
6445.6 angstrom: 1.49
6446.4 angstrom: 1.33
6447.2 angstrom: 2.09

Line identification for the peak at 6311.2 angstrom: [O III]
